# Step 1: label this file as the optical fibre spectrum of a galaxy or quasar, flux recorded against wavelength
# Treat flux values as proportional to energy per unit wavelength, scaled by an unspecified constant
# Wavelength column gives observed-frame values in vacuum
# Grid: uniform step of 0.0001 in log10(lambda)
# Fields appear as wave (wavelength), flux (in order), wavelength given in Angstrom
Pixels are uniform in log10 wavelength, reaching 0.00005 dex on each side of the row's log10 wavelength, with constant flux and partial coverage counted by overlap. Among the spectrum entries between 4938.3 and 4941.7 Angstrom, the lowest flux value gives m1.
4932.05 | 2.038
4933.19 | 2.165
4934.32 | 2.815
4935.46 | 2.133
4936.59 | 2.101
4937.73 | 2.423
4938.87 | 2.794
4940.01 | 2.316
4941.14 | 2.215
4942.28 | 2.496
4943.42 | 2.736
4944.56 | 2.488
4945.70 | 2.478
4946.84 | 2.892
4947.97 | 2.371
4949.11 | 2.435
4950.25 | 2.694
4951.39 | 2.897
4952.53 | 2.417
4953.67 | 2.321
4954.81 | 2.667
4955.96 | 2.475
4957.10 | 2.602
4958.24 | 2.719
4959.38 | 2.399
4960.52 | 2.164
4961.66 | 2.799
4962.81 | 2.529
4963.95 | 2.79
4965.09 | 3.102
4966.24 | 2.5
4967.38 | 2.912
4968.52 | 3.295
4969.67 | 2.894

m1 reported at 2.215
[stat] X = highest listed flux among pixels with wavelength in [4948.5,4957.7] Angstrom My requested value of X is 2.897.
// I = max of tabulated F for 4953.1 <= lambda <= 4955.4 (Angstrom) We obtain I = 2.667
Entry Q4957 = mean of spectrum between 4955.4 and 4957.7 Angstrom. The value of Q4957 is 2.54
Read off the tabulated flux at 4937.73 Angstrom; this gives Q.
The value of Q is 2.423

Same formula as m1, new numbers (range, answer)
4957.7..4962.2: 2.164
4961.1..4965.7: 2.529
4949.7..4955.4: 2.321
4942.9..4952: 2.371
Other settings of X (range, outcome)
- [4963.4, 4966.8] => 3.102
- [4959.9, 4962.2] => 2.799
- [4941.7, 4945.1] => 2.736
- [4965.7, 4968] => 2.912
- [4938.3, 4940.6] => 2.794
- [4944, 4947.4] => 2.892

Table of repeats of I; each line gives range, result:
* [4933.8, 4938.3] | 2.815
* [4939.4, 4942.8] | 2.496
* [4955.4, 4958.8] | 2.719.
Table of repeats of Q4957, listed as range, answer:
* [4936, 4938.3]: 2.26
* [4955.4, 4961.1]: 2.48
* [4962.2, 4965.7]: 2.8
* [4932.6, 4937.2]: 2.3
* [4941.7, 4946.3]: 2.55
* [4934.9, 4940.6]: 2.36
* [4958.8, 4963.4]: 2.48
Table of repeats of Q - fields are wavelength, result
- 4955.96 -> 2.475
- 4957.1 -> 2.602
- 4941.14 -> 2.215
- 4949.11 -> 2.435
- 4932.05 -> 2.038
